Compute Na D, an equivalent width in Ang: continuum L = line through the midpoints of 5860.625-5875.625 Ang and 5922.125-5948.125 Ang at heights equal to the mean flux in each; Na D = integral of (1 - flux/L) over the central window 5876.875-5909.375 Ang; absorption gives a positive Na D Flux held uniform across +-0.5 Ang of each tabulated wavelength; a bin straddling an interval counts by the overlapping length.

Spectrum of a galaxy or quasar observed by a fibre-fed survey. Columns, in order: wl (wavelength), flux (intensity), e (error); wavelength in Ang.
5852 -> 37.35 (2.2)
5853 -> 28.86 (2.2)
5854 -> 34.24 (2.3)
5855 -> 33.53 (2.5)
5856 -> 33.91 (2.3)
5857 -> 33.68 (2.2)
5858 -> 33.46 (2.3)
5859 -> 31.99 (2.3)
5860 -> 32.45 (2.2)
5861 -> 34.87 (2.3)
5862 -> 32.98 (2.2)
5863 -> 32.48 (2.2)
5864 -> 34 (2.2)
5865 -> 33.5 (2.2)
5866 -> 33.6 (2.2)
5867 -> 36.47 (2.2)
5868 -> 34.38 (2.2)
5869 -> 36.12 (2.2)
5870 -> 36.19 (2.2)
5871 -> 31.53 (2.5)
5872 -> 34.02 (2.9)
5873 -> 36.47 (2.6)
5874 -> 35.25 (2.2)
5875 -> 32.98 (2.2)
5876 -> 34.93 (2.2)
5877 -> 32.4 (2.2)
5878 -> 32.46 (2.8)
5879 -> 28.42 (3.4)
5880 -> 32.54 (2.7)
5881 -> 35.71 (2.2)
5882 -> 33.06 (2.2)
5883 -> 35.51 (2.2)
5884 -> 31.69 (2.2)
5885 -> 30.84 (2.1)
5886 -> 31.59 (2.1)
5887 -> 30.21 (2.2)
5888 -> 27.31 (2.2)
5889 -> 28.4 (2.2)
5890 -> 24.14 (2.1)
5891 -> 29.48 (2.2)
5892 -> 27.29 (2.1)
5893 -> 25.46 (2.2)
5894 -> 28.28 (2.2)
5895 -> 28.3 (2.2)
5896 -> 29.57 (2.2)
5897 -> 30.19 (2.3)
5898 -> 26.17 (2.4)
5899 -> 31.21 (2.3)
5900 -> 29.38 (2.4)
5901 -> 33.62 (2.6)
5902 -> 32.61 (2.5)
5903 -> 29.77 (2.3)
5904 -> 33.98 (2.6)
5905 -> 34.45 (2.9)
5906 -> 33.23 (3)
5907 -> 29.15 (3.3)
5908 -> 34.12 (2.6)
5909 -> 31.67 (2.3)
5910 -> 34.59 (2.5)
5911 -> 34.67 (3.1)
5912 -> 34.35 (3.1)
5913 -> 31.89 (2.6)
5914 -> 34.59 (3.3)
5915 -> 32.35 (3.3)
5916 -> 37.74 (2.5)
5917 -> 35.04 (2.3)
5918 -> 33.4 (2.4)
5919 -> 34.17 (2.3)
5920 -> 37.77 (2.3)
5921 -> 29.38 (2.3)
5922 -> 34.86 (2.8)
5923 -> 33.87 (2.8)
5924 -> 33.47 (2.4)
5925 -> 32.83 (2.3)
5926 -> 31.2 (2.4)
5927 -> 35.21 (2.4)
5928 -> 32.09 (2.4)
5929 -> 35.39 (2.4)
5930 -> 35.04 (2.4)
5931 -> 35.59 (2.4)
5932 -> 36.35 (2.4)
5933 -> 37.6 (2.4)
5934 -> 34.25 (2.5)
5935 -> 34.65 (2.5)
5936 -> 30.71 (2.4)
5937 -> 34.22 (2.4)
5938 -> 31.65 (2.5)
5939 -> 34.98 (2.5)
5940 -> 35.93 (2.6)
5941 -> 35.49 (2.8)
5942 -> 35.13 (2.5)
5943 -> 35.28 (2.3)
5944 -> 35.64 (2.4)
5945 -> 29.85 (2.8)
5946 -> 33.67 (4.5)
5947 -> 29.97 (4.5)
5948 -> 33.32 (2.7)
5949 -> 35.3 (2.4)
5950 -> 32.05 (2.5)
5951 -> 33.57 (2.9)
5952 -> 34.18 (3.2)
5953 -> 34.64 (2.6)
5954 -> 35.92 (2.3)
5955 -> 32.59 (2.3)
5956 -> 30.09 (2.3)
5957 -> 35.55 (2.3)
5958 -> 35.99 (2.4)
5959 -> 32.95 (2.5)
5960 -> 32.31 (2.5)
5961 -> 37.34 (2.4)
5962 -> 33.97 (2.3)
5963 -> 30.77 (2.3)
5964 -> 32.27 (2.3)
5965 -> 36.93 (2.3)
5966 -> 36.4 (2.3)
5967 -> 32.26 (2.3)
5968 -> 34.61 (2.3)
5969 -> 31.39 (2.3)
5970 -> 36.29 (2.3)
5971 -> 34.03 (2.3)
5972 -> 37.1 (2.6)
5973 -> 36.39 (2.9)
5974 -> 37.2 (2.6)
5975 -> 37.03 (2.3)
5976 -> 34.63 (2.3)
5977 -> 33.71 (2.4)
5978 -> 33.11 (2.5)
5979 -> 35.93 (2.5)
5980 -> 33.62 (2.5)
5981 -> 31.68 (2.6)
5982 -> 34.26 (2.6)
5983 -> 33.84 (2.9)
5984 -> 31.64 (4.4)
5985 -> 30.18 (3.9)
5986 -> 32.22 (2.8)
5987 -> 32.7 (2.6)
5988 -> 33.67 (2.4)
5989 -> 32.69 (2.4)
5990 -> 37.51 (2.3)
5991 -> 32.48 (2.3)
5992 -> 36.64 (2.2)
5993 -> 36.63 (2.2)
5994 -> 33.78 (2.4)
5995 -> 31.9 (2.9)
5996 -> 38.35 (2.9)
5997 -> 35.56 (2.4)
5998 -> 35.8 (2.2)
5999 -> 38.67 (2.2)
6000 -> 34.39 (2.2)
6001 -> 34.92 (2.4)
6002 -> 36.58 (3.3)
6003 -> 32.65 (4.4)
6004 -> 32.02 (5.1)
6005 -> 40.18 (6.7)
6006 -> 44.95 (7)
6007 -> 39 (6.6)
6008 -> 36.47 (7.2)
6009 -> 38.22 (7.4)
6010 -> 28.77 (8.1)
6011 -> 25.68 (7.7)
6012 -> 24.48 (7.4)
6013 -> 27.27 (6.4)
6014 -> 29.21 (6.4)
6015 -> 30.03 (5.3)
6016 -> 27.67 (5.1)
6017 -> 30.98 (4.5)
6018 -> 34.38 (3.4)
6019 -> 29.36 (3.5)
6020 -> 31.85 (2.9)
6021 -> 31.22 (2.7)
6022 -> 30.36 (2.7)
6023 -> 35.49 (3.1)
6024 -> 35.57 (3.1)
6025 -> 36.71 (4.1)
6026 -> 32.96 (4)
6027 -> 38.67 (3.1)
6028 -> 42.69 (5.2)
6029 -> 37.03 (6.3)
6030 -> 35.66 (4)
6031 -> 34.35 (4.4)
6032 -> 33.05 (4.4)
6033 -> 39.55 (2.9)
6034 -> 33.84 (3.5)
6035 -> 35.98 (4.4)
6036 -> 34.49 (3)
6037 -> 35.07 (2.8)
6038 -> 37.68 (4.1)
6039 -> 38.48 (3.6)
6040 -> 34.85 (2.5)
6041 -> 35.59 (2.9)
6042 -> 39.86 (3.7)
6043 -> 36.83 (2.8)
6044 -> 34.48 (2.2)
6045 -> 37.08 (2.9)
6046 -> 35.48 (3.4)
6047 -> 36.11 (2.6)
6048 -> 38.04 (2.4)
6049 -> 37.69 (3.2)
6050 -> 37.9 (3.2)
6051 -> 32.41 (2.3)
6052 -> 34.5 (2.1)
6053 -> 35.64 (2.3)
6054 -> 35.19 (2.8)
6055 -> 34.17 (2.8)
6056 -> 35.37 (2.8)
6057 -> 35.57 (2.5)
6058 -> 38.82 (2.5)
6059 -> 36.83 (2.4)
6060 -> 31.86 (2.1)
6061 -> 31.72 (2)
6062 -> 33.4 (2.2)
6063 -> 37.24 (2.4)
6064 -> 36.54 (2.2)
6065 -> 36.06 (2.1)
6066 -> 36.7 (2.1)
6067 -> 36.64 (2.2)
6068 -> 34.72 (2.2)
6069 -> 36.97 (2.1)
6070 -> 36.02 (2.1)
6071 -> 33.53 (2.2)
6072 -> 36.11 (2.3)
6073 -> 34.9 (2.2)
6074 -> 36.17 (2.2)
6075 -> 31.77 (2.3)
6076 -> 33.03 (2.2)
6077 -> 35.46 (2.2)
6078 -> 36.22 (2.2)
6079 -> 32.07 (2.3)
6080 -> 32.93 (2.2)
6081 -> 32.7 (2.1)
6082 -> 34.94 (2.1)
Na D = 3.4 Ang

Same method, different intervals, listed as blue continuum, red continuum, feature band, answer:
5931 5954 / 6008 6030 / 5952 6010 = -2.6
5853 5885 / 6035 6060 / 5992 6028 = 1.7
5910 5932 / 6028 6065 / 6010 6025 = 2.1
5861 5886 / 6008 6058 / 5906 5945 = -0.2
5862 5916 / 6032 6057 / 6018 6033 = 0.3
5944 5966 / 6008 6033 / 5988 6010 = -1.9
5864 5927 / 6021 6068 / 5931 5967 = -0.5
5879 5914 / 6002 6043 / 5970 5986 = -0.5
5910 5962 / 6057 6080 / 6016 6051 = -0.6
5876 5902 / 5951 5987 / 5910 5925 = -1.2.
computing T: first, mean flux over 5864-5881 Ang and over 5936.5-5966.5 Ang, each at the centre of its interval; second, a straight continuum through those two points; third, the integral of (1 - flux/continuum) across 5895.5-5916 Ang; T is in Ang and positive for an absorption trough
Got 1.02 Ang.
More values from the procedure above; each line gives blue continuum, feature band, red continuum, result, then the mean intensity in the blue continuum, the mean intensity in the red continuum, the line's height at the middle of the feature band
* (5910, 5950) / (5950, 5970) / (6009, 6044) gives 0.0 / 34.1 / 33.8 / 34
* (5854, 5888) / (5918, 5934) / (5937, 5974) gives -0.2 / 33.4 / 34.1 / 33.8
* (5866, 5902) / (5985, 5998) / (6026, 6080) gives -0.1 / 31.5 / 35.7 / 34.2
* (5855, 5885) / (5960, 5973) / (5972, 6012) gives 0.0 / 33.6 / 34.7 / 34.4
